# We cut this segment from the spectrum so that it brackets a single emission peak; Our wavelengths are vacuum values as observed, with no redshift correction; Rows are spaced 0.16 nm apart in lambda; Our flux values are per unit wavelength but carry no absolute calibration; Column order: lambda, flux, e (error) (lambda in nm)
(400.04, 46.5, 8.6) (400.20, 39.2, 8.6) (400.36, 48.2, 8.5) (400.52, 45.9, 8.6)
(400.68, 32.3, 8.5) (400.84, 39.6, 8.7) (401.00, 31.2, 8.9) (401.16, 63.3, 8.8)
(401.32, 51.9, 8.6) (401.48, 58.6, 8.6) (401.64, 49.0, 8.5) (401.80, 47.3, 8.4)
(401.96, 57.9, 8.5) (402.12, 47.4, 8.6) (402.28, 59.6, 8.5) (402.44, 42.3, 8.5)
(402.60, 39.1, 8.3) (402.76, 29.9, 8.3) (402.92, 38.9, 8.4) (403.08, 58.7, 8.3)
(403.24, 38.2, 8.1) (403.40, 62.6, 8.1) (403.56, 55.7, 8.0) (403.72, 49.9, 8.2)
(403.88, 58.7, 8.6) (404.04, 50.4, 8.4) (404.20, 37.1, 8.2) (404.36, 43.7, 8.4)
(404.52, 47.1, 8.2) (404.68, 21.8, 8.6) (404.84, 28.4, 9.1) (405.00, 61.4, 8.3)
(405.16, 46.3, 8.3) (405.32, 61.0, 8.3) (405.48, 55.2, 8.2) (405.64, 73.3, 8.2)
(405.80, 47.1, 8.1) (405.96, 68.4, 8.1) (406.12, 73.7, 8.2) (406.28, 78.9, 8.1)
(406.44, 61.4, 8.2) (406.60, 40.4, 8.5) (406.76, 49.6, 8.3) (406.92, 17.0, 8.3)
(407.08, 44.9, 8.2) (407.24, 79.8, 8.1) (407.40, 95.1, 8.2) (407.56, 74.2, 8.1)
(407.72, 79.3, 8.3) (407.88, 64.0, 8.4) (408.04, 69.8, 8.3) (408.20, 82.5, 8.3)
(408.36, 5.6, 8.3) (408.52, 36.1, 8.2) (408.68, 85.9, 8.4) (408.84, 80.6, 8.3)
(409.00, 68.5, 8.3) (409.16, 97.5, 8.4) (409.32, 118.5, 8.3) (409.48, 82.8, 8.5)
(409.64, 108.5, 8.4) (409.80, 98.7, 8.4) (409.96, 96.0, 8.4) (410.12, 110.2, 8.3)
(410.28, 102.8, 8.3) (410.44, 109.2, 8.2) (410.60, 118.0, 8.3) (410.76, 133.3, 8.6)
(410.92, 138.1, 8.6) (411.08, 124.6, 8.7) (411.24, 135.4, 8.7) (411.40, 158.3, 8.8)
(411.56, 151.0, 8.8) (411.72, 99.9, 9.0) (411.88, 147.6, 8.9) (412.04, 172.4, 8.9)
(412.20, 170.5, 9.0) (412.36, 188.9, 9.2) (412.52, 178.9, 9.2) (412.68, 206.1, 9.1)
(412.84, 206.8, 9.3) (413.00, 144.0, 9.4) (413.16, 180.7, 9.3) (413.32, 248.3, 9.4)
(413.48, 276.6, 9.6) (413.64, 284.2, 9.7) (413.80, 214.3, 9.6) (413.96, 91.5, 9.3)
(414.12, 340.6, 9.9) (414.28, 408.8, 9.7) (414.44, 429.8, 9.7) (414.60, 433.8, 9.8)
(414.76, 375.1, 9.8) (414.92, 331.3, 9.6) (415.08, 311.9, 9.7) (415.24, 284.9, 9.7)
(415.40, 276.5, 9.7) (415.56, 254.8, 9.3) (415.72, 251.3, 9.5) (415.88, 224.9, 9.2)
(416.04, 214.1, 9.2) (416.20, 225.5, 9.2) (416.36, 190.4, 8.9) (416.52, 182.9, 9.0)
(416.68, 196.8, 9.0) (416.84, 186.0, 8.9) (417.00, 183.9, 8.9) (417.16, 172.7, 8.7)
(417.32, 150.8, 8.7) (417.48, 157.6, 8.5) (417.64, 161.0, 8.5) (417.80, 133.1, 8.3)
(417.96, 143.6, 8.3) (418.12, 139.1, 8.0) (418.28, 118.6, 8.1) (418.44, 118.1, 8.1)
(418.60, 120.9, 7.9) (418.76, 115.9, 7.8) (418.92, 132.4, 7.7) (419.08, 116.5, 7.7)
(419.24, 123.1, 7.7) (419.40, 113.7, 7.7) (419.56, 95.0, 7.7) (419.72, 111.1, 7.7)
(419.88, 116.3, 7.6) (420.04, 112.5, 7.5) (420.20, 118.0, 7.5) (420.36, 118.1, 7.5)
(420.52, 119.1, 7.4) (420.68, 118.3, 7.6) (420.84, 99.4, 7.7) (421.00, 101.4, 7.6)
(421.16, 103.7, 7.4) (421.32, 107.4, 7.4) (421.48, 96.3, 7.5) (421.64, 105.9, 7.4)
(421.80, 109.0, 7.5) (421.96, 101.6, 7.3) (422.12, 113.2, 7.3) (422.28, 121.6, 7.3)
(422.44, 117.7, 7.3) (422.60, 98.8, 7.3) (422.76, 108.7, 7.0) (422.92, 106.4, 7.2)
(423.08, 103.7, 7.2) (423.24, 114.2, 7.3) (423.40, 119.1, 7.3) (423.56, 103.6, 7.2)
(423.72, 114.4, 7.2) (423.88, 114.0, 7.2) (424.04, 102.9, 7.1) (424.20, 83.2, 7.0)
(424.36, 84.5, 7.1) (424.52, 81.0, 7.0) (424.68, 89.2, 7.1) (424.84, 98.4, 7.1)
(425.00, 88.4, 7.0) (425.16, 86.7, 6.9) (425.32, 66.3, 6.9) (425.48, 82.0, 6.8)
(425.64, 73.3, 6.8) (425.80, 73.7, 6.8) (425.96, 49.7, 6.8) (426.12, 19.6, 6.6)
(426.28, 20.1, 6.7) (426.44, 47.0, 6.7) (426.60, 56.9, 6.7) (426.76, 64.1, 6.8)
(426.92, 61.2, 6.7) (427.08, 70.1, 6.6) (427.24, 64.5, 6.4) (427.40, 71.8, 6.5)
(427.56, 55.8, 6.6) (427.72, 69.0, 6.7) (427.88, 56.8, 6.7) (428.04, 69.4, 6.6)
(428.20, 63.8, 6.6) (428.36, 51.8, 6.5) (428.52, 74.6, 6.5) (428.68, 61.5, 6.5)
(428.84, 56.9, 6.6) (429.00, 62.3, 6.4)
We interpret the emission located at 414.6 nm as Lyman alpha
